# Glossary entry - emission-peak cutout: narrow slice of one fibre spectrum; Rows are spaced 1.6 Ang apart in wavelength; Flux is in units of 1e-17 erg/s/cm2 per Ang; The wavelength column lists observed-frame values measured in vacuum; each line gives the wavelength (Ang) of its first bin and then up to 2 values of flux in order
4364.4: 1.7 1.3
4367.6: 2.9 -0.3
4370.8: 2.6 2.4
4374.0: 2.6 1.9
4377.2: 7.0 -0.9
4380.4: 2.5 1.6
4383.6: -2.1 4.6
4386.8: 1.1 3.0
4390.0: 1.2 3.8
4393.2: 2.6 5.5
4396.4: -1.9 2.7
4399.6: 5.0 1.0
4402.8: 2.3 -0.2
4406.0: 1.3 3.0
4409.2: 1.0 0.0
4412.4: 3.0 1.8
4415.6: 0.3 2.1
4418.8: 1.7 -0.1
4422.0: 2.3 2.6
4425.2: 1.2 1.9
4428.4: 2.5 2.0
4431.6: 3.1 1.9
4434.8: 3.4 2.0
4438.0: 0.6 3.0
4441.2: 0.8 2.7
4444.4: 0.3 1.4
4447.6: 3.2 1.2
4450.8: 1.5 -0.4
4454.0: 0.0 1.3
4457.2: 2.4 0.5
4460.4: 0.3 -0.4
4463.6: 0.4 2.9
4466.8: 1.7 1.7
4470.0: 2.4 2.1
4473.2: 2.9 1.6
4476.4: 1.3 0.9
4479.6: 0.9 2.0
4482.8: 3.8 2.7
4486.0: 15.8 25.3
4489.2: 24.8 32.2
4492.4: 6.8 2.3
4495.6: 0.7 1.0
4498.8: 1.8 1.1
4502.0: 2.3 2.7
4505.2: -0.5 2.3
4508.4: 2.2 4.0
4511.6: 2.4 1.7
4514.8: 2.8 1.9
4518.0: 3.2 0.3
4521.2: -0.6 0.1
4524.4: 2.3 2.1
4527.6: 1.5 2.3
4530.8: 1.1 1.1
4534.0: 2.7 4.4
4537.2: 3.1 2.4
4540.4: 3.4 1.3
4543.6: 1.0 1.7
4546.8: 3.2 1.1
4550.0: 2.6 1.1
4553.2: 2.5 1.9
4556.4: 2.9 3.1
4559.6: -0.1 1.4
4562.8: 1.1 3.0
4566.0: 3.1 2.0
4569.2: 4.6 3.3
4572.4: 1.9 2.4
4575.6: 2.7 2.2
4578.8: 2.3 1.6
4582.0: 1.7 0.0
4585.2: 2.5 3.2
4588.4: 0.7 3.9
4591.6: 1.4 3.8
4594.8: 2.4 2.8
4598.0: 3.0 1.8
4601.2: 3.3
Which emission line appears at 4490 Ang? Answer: [O II]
